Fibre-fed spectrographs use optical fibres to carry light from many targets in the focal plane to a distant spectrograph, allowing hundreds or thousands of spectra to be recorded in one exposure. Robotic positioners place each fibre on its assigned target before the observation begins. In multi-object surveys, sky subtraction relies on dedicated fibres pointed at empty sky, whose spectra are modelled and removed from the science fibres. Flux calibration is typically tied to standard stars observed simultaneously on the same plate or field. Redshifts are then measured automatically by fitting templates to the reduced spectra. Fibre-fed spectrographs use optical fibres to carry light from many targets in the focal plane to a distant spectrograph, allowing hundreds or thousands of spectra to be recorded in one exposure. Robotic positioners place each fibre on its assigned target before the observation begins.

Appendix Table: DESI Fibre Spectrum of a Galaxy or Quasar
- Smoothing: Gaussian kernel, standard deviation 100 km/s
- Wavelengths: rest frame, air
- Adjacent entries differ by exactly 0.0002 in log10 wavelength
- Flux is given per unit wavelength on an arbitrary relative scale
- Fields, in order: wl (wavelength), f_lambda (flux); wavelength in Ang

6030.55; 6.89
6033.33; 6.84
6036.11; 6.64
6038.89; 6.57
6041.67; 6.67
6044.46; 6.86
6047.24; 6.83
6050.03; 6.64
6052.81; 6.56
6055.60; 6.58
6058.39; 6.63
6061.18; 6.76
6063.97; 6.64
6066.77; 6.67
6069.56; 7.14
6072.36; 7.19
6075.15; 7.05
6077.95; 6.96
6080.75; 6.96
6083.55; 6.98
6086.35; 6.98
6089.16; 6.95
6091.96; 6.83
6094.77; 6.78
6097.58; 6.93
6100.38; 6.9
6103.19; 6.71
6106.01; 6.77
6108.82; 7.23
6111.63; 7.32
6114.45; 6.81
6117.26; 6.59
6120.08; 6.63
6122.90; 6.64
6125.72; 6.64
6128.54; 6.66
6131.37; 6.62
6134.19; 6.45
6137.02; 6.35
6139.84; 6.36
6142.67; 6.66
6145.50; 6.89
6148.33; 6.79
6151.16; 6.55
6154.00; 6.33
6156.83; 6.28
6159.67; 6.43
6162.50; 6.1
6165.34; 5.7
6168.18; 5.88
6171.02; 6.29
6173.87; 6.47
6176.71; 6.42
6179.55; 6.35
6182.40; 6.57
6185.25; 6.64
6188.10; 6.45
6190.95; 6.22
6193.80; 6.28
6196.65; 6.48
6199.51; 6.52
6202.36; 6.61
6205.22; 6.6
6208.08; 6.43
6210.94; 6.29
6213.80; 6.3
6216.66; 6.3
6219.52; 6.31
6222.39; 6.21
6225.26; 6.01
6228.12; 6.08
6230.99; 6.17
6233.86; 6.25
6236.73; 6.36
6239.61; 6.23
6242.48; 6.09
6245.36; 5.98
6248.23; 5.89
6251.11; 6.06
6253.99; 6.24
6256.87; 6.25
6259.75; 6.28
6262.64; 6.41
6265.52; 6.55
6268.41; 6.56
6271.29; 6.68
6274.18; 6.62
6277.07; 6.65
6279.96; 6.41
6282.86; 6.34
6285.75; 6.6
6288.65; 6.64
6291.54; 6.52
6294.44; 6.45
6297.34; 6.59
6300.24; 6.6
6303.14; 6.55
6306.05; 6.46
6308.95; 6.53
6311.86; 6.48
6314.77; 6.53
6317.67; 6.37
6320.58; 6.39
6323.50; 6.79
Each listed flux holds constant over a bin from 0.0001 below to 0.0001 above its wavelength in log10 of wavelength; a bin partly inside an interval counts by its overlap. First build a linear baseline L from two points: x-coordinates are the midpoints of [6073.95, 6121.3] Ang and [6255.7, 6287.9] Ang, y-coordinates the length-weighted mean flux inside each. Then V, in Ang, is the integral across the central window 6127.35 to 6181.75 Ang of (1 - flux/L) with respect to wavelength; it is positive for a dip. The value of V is 3.0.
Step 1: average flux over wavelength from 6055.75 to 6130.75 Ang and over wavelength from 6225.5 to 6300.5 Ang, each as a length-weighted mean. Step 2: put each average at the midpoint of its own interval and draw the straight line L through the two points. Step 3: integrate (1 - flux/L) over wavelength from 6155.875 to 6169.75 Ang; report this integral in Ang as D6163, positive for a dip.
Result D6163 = 1.2 Ang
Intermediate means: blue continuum 6.85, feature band 6.07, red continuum 6.36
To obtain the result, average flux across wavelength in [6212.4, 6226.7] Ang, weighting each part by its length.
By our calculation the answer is 6.23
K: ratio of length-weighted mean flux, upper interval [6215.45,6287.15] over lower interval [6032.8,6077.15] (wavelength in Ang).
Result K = 0.9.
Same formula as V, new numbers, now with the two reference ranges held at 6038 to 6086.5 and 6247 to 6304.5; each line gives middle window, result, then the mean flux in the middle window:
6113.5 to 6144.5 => 0.5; 6.58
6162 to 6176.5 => 1.1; 6.11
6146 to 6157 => 0.2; 6.54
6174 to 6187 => 0.2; 6.49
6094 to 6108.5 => -0.2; 6.85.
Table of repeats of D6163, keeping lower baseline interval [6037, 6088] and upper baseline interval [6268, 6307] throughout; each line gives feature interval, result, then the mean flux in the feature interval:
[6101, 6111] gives -0.3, 6.93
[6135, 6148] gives 0.3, 6.58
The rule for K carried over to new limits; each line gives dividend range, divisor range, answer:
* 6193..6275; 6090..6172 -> 0.96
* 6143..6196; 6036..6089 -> 0.94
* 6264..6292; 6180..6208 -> 1.01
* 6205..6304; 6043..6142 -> 0.94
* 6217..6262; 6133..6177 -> 0.97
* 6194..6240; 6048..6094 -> 0.92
